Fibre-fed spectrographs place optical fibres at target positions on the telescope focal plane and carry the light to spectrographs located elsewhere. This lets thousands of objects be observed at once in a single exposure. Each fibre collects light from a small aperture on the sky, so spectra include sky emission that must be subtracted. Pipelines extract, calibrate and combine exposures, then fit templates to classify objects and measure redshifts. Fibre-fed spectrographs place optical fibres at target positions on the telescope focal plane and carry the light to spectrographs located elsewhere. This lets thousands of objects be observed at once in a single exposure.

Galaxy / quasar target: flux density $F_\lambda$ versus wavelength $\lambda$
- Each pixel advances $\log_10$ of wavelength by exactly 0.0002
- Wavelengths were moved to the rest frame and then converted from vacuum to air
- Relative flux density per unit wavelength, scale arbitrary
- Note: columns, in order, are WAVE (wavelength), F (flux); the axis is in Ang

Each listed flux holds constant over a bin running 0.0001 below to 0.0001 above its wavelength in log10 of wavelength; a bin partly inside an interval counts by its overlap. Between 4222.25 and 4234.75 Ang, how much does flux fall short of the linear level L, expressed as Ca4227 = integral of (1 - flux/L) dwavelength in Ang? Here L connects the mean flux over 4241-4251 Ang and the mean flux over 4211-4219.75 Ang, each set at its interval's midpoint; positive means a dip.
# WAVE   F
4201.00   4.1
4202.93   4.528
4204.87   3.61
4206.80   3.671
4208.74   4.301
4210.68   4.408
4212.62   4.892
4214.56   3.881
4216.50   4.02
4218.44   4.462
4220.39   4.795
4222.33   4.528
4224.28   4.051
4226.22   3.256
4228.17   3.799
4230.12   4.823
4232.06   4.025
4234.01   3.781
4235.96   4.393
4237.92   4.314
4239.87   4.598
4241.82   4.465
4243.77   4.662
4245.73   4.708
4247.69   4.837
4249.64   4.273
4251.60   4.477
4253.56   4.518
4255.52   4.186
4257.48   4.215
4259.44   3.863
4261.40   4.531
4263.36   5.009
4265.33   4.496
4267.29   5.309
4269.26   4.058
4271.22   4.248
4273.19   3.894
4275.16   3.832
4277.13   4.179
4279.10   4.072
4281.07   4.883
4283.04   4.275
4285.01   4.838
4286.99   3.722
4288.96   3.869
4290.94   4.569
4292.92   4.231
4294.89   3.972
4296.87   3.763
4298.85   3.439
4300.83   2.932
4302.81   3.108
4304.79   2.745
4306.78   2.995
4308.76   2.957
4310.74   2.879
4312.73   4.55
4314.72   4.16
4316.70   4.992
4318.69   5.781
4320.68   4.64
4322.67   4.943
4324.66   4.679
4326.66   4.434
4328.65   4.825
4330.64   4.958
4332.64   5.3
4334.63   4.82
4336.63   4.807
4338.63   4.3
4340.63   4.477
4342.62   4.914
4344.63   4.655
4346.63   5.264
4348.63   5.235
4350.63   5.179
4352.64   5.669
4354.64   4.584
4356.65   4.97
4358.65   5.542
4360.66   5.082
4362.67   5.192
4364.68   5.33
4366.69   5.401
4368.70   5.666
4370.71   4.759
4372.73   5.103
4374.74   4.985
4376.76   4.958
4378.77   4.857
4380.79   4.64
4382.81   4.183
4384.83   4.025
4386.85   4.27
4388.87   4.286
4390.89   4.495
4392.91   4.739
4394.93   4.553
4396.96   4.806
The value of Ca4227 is 1.2 Ang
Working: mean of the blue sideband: 4.34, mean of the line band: 4.01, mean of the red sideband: 4.59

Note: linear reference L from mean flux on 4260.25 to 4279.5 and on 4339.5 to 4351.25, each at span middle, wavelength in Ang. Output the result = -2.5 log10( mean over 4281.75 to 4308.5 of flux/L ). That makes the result 0.22 mag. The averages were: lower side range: 4.37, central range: 3.72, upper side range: 4.94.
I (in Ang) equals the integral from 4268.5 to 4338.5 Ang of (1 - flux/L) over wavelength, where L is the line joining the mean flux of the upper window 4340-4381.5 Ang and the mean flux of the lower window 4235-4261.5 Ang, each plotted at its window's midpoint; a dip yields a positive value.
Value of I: 8.3 Ang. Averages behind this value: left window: 4.43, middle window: 4.18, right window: 5.08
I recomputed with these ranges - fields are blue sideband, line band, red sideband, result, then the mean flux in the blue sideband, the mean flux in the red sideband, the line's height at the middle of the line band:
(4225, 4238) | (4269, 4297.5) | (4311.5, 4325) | 2.03 Ang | 4.04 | 4.79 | 4.49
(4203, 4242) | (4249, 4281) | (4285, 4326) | -1.98 Ang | 4.21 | 3.97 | 4.09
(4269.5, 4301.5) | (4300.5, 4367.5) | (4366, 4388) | -2.29 Ang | 4.06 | 4.79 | 4.45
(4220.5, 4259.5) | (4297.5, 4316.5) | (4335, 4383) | 5.32 Ang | 4.31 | 5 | 4.7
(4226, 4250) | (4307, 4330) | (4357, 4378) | 2.23 Ang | 4.34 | 5.19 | 4.87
